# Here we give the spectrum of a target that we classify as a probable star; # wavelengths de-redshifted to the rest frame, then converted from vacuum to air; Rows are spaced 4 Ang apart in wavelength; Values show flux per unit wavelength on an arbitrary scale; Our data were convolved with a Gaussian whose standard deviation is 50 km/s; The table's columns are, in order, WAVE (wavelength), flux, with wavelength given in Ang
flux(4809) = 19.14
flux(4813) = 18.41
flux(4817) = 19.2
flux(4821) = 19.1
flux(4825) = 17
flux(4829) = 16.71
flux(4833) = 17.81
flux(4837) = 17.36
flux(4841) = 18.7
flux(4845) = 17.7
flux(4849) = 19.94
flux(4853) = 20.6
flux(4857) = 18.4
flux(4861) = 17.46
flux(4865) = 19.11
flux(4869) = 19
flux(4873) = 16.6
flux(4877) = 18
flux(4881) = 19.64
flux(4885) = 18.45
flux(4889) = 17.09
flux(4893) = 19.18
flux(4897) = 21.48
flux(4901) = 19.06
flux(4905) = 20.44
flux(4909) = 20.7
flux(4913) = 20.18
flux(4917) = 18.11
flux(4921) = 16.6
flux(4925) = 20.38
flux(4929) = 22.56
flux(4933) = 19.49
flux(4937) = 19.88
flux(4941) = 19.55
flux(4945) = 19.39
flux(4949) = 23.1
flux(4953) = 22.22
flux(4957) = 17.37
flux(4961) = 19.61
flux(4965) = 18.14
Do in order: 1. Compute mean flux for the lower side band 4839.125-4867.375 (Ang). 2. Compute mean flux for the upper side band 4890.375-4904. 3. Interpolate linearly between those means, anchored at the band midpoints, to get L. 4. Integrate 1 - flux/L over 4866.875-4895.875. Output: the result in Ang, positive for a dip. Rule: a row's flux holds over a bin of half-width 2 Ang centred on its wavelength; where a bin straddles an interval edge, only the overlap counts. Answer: 1.6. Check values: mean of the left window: 18.8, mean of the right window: 19.8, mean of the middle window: 18.4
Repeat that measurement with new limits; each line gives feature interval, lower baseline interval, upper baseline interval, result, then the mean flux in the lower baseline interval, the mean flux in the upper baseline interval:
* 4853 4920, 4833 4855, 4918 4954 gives 1.7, 18.8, 20.2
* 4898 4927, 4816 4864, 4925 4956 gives 0.9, 18.3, 20.7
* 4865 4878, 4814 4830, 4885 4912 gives 0.7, 18.1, 19.6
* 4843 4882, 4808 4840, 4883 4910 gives 0.4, 18.1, 19.4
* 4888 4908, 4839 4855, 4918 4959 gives 0.0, 19.2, 20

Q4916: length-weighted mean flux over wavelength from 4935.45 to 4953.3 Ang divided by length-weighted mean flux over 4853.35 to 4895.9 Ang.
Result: 1.12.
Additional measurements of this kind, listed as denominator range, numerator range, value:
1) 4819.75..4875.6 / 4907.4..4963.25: 1.09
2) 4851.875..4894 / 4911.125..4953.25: 1.09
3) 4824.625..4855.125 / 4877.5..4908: 1.06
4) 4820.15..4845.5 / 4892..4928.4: 1.11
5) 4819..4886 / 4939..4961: 1.11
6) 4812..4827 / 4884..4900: 1.04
